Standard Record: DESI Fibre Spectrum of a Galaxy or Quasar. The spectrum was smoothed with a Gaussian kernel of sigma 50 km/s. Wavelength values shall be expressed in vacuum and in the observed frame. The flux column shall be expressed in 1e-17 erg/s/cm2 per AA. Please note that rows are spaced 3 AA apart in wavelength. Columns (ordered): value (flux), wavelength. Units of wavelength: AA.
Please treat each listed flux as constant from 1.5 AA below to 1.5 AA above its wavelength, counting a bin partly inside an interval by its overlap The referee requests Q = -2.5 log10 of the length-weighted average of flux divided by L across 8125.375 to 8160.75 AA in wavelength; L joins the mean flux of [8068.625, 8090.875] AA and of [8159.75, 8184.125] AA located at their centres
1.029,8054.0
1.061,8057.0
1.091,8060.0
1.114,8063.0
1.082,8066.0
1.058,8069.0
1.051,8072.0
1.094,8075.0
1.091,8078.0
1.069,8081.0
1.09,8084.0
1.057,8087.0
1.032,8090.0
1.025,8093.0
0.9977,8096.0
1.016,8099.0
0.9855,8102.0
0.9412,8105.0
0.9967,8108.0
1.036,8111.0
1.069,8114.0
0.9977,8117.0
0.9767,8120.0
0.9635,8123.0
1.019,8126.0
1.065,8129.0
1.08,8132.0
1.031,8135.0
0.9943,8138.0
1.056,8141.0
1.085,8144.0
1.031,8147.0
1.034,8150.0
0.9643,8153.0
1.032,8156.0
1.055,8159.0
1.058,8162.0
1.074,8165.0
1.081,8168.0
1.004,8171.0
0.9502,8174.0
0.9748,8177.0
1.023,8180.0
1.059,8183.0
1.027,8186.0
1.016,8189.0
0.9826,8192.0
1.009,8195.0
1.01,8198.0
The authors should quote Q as 0.004 mag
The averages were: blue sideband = 1.07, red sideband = 1.03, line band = 1.04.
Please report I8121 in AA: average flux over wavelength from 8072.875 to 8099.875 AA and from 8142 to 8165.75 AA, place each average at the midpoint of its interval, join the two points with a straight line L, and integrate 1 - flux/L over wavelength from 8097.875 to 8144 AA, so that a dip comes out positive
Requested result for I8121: 1.3 AA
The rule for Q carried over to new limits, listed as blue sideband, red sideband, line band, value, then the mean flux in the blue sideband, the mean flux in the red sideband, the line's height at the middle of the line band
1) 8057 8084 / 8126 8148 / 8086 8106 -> 0.06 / 1.08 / 1.05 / 1.07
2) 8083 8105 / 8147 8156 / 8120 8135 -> -0.01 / 1.02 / 1.01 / 1.01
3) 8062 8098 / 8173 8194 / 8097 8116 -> 0.04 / 1.06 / 1.01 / 1.05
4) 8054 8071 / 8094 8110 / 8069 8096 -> -0.03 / 1.08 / 0.99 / 1.03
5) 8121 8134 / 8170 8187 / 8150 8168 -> -0.03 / 1.03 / 1.01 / 1.01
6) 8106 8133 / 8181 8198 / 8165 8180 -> 0.01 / 1.02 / 1.02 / 1.02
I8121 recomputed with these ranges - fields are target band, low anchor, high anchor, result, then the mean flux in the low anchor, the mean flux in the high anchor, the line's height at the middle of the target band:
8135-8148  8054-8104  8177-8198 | -0.1 AA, 1.06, 1.02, 1.03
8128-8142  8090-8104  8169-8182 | -0.6 AA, 1.01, 0.994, 1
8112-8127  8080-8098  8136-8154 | 0.4 AA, 1.04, 1.03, 1.04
